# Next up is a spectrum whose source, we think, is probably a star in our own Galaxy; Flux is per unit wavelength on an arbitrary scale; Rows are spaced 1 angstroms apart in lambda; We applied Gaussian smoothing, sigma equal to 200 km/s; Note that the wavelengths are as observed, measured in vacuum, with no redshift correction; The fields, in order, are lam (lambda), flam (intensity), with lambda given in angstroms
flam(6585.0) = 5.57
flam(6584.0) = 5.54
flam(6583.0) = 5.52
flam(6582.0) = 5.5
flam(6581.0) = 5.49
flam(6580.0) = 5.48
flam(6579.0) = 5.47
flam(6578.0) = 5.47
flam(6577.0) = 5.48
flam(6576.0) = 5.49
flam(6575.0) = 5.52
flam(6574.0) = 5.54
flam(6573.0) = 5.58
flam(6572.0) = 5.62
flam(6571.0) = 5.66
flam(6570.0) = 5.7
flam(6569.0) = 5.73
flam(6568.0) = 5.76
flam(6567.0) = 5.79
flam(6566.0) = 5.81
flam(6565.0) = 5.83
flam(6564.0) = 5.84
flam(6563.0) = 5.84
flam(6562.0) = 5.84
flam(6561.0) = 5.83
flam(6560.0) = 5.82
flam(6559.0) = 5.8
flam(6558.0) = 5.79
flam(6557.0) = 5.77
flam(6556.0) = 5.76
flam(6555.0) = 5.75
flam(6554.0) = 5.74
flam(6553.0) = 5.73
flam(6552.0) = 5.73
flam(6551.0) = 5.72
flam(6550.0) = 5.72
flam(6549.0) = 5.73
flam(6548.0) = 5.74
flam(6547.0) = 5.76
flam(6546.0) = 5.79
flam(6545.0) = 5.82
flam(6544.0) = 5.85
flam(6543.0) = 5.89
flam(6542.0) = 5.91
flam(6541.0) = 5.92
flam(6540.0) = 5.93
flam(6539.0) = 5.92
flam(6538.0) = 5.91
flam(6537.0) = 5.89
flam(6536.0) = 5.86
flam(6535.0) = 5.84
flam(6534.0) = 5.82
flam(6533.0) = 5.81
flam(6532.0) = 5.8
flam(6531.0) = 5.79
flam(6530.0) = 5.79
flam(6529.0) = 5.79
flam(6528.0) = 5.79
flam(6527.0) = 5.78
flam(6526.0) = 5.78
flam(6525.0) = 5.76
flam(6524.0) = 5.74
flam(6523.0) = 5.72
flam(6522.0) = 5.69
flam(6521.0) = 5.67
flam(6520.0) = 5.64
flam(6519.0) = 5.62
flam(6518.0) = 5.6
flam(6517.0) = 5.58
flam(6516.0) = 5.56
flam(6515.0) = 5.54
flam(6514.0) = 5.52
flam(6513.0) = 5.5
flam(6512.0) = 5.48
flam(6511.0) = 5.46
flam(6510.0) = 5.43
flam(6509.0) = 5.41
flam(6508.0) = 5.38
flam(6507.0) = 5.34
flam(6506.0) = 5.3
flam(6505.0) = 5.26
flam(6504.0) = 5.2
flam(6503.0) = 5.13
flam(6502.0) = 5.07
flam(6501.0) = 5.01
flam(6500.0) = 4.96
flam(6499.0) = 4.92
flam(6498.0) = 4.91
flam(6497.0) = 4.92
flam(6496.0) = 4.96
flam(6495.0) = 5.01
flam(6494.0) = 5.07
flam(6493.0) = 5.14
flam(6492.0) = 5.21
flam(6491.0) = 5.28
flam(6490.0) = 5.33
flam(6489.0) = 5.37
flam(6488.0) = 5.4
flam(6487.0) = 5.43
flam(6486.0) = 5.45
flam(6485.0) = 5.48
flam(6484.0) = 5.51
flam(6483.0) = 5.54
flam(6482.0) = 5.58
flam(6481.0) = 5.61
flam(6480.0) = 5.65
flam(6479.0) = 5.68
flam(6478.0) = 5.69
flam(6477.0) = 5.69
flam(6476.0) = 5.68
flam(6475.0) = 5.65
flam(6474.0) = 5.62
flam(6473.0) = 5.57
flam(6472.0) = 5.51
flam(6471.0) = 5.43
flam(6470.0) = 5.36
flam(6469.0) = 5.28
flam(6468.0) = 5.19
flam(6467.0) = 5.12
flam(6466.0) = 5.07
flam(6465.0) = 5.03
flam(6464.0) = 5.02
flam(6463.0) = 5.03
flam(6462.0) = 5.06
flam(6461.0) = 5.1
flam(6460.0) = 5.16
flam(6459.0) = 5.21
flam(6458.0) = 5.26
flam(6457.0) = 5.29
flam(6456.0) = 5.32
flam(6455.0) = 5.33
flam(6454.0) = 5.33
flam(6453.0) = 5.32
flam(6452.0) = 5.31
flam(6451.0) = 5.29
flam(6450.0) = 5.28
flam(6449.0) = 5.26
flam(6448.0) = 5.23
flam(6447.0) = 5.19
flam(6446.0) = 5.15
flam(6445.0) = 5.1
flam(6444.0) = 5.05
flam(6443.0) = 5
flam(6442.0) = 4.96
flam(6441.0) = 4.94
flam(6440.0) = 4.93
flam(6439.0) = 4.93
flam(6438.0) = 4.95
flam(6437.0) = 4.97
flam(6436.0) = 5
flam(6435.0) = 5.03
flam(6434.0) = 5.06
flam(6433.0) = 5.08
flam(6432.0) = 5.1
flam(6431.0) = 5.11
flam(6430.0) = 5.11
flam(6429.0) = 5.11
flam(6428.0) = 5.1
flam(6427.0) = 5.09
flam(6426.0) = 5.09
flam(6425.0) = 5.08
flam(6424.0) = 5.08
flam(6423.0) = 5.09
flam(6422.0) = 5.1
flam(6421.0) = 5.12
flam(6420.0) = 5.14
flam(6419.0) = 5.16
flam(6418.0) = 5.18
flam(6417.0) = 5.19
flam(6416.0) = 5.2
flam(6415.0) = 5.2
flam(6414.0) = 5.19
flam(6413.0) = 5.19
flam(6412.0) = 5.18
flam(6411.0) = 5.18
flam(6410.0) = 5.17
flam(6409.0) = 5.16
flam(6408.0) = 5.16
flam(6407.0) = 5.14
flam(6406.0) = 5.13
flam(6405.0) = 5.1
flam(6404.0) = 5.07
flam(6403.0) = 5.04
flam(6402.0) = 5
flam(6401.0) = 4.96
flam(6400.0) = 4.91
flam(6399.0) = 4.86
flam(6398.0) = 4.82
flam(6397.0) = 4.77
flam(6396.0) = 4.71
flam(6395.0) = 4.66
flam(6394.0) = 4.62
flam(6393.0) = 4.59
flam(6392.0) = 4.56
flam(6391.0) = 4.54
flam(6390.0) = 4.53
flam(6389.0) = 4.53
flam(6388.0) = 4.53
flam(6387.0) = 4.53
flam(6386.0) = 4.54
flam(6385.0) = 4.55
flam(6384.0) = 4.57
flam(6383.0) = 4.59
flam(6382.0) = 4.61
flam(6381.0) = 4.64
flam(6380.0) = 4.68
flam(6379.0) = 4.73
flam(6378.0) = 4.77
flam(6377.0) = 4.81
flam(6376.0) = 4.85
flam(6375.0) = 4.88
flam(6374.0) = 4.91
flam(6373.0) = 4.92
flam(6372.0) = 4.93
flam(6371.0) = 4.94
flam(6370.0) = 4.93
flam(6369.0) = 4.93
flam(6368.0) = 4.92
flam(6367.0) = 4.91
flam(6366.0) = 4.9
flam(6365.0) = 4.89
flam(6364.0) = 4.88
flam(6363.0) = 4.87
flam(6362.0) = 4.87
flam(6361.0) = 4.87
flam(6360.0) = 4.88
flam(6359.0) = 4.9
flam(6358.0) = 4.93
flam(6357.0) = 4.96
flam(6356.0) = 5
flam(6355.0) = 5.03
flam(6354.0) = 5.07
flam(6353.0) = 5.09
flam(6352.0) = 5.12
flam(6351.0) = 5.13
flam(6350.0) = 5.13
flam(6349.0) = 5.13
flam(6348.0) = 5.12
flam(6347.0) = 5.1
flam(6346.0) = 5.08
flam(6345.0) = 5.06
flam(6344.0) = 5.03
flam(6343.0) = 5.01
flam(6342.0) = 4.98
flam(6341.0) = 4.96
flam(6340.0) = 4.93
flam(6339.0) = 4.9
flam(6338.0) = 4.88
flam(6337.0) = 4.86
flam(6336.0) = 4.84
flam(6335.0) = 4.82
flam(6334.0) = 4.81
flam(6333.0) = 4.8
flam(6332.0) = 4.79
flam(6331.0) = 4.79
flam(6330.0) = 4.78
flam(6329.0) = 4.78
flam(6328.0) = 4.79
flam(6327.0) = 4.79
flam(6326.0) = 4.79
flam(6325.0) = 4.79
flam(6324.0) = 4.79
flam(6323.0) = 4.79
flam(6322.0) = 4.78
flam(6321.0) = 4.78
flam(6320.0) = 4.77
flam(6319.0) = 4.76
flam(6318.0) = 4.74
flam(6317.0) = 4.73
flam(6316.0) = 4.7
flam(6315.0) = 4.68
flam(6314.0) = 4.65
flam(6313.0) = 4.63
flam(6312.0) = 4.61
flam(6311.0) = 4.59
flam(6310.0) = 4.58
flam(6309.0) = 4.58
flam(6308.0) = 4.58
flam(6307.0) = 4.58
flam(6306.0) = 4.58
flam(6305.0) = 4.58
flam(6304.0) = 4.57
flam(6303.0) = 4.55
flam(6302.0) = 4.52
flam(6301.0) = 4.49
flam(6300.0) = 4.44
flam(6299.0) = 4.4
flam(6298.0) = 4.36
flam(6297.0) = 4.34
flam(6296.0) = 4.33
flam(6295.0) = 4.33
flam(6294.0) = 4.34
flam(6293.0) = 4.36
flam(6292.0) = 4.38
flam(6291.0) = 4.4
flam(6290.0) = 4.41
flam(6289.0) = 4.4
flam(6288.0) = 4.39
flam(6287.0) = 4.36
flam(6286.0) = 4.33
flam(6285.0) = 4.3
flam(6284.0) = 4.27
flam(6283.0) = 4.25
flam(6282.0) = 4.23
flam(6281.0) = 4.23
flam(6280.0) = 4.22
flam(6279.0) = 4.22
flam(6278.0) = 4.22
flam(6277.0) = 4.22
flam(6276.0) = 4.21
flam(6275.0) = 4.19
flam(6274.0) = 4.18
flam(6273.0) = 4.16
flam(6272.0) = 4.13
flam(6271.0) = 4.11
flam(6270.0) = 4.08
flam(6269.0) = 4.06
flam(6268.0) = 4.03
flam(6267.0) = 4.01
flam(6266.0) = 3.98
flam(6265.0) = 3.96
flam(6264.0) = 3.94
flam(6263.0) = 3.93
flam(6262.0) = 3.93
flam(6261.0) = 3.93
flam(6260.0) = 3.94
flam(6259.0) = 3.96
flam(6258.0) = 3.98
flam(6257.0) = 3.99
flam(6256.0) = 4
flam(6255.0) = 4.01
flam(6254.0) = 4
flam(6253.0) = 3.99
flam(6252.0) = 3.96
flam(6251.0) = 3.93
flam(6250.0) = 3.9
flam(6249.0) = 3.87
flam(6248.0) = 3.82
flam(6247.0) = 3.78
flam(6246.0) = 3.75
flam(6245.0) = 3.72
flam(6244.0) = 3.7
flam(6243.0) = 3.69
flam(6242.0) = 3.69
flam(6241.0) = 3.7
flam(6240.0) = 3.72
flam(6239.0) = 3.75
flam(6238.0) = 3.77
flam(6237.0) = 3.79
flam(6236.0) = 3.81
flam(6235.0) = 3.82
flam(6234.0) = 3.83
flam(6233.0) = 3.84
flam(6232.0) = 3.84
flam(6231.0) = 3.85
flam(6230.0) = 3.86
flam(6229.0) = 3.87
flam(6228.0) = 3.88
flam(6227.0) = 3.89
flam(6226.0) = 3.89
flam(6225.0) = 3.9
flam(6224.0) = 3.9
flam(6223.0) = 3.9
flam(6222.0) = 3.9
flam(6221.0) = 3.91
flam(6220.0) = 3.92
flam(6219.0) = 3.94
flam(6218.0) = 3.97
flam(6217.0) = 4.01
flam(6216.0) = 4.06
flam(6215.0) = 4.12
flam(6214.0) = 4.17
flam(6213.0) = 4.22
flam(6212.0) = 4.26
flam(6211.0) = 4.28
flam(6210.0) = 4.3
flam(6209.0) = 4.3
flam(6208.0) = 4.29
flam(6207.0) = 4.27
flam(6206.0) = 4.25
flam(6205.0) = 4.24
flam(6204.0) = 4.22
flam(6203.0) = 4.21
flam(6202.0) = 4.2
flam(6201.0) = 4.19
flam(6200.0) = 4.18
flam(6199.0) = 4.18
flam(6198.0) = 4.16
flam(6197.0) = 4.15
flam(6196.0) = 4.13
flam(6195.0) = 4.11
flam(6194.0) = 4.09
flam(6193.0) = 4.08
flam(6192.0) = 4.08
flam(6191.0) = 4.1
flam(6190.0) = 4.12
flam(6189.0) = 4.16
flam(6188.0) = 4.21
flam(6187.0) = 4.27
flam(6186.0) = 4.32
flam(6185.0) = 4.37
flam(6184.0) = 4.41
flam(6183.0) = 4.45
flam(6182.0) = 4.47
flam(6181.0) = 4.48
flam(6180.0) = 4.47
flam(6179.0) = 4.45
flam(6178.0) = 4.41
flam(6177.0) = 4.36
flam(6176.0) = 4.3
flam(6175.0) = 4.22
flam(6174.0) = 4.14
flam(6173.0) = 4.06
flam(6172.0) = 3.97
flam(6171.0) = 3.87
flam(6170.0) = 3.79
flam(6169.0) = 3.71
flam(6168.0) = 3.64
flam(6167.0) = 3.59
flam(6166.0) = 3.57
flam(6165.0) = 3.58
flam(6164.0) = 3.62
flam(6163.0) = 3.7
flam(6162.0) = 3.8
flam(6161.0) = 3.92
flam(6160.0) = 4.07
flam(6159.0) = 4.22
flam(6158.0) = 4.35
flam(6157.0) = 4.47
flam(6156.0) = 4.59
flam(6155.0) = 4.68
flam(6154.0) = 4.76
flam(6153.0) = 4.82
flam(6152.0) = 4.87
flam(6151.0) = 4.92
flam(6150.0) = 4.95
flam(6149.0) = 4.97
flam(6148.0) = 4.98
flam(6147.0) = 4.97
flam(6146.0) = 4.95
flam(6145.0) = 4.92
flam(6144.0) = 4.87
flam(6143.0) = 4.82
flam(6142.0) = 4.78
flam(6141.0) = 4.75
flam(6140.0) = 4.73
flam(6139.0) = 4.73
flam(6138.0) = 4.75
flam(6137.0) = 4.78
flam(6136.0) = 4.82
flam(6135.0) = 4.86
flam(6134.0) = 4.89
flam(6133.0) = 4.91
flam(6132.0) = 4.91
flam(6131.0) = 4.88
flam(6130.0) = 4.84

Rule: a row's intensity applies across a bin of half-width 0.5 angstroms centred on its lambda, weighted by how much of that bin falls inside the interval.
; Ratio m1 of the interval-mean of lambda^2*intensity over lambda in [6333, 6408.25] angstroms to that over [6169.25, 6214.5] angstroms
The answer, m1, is 1.2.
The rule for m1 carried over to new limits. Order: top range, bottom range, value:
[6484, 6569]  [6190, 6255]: 1.54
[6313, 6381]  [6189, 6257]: 1.27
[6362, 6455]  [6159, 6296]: 1.29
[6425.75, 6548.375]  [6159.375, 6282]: 1.46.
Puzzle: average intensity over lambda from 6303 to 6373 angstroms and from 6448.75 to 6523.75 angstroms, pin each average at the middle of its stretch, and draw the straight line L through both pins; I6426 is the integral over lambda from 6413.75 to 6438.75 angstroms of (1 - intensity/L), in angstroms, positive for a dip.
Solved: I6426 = 0.2 angstroms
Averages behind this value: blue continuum 4.85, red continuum 5.35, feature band 5.1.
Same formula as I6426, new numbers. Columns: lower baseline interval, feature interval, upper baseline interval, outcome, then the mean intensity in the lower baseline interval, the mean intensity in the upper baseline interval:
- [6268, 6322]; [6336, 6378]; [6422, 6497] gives -2.1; 4.42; 5.24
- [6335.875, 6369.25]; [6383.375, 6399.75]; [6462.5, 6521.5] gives 1.5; 4.98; 5.36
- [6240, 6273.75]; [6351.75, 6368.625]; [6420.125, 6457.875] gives -1.2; 3.93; 5.12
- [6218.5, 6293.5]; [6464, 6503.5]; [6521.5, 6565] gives 0.8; 4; 5.8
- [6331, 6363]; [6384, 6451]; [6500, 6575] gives 3.1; 4.97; 5.67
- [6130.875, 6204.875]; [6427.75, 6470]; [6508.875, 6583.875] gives 1.8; 4.37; 5.71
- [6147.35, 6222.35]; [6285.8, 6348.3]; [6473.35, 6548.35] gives 1.0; 4.21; 5.54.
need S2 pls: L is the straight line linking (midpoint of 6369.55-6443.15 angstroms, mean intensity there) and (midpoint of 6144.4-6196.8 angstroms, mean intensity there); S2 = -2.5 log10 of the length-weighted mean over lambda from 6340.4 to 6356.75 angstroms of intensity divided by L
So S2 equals -0.06 mag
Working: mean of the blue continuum 4.28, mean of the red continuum 4.93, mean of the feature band 5.06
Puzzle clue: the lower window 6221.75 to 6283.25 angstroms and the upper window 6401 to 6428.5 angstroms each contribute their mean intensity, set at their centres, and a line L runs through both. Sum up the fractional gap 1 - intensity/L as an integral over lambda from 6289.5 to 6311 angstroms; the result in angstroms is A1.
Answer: -0.8 angstroms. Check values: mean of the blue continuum 3.95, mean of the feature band 4.46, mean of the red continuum 5.13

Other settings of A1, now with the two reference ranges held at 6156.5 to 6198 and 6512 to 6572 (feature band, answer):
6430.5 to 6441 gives 0.5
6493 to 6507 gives 1.3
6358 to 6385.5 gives 0.9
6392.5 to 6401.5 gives 0.6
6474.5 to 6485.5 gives -0.3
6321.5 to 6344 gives -0.2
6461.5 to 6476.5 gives 0.3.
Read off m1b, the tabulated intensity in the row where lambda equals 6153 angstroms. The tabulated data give 4.82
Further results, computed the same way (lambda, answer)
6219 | 3.94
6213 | 4.22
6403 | 5.04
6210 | 4.3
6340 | 4.93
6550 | 5.72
